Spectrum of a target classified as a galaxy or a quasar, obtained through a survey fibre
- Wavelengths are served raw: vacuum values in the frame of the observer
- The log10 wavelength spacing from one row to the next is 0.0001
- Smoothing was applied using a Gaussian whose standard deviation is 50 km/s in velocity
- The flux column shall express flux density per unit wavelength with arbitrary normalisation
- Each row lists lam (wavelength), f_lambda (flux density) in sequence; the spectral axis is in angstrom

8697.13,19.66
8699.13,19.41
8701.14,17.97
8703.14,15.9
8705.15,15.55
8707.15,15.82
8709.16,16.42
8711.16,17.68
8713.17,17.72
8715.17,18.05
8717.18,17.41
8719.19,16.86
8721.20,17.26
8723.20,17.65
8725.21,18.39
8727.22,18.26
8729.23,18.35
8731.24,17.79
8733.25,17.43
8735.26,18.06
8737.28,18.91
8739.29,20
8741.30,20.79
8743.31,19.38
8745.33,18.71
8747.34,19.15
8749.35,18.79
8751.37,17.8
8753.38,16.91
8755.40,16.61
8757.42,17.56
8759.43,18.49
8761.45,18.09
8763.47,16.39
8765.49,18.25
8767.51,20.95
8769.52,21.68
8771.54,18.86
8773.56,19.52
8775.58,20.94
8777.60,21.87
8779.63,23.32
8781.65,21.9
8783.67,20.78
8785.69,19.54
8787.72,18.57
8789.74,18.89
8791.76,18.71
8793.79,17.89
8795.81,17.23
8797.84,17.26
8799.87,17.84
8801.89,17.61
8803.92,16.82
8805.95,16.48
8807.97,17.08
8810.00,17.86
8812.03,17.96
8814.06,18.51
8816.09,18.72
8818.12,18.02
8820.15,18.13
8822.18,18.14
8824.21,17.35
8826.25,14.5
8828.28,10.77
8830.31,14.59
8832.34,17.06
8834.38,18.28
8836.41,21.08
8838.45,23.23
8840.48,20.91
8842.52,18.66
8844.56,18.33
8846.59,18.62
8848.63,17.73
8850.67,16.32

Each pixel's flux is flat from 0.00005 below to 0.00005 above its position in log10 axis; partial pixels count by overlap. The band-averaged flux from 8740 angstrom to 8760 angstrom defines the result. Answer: 18.4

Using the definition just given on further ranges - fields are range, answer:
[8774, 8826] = 18.6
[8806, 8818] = 17.9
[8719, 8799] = 18.9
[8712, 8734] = 17.7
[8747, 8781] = 19.2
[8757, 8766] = 17.7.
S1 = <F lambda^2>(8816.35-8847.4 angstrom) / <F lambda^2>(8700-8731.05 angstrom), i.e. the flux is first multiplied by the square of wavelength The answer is 1.06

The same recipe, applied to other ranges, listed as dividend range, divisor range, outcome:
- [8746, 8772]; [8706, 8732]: 1.06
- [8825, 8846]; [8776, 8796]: 0.90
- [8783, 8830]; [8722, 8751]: 0.95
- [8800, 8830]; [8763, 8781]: 0.84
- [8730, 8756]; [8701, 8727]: 1.09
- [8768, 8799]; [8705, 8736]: 1.15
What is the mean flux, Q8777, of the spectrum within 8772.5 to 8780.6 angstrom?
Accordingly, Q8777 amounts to 21.4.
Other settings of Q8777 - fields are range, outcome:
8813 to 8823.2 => 18.3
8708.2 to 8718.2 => 17.5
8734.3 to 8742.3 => 19.4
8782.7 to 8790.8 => 19.4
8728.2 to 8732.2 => 18.1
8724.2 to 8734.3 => 18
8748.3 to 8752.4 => 18.3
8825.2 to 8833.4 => 14.3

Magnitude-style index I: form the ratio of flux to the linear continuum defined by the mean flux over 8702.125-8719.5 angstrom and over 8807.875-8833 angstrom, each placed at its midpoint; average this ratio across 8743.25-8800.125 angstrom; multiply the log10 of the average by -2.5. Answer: -0.13 mag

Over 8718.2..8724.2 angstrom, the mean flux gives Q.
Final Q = 17.3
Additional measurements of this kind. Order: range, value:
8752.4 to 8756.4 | 16.7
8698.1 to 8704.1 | 17.8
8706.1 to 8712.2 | 16.6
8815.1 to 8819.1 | 18.4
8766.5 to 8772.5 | 20.5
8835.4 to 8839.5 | 22.1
